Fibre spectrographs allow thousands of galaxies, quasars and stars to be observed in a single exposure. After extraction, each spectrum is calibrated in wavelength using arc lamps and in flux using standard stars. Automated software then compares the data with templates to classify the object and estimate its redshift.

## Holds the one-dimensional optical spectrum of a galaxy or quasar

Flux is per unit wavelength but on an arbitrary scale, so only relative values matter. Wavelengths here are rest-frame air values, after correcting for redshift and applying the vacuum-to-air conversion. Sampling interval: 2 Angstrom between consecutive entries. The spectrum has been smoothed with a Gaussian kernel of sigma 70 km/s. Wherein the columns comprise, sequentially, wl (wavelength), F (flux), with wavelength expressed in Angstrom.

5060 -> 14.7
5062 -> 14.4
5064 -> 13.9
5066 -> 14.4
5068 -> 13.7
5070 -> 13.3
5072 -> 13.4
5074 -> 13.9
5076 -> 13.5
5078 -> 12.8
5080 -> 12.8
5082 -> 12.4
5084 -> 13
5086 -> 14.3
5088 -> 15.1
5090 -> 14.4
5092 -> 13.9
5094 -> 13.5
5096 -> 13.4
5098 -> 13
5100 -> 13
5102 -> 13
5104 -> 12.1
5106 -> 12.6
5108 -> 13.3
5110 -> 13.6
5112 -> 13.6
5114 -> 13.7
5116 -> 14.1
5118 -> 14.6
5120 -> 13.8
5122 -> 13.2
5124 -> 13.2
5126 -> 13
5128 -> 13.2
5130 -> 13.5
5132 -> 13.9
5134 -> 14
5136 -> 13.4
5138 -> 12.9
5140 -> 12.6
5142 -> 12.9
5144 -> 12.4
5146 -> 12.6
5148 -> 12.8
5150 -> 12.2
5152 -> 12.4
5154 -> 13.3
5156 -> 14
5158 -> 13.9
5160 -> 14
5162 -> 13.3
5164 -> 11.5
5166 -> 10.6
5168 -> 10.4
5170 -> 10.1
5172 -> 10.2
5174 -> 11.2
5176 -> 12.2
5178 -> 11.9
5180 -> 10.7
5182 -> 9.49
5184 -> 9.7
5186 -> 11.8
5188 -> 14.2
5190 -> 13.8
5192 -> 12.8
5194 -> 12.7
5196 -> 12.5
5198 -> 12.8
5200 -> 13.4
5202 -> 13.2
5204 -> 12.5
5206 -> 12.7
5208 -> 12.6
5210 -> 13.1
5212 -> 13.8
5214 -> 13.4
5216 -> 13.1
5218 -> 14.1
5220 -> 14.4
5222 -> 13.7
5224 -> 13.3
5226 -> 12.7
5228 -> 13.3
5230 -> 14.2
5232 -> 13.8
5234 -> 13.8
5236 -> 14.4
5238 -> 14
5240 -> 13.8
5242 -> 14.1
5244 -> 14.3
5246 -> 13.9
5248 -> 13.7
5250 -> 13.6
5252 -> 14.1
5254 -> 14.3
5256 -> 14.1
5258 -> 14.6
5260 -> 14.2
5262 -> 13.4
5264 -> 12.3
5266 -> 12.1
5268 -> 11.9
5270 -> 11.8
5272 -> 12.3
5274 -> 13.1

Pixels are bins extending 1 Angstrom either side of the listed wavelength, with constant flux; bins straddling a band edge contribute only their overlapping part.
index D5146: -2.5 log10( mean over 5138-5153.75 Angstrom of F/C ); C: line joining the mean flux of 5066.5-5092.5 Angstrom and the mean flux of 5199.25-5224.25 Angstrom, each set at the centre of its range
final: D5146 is 0.07 mag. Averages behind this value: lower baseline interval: 13.6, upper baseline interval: 13.3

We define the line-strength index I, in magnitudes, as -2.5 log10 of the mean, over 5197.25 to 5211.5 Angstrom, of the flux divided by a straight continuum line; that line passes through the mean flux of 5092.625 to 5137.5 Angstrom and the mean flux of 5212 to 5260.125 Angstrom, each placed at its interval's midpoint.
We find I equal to 0.07 mag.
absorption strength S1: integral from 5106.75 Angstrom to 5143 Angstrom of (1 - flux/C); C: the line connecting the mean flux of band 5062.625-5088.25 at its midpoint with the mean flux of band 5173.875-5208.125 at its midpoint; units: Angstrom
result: -1.3 Angstrom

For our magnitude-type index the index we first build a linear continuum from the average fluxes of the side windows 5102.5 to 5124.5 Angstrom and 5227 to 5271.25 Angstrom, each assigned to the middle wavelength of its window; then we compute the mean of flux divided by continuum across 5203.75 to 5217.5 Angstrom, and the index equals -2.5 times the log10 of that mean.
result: 0.04 mag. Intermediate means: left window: 13.4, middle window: 13.1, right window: 13.6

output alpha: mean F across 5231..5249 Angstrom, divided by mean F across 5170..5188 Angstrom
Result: 1.27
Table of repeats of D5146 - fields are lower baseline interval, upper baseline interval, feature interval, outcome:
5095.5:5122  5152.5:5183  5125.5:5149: -0.04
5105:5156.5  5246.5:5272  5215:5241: -0.04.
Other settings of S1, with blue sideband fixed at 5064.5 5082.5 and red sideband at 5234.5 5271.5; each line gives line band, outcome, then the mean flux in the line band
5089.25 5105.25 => 0.2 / 13.3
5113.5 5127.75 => -0.2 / 13.6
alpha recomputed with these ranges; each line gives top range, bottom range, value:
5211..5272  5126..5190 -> 1.10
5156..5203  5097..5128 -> 0.91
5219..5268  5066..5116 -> 1.02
